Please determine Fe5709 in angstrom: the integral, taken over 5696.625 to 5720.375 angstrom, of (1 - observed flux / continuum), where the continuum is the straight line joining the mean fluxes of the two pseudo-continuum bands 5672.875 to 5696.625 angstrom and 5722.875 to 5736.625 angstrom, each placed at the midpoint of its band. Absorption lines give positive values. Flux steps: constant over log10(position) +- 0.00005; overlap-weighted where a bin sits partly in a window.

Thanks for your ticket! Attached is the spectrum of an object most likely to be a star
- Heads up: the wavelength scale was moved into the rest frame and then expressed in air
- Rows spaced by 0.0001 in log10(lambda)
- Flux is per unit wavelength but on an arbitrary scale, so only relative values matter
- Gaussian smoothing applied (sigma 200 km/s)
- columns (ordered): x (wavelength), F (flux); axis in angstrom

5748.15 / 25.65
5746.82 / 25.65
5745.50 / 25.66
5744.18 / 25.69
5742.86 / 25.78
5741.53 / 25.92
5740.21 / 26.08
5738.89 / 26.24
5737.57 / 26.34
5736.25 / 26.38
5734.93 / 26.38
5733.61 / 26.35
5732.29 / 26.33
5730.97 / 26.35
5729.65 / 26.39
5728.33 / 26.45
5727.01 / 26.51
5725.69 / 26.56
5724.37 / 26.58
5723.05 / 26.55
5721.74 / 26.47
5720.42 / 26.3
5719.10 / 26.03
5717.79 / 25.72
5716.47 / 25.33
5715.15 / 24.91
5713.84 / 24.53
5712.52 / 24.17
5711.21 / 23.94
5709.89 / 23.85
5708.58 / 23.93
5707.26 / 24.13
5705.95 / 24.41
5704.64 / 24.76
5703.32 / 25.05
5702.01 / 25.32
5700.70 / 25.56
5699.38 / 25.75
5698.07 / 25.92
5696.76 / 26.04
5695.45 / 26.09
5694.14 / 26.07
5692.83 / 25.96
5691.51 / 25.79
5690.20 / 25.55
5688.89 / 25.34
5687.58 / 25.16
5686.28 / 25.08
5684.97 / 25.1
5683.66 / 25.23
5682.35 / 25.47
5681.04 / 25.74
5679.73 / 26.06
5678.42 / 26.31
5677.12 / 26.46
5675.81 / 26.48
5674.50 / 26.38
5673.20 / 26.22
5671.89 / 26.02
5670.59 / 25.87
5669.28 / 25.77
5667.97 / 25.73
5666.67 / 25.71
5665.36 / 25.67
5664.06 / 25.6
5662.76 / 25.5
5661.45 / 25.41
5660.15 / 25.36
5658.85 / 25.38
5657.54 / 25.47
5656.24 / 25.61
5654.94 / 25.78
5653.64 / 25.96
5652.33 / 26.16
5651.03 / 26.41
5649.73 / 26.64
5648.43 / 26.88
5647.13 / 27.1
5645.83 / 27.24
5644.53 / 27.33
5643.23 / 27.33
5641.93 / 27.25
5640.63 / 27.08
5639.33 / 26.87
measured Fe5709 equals 1.05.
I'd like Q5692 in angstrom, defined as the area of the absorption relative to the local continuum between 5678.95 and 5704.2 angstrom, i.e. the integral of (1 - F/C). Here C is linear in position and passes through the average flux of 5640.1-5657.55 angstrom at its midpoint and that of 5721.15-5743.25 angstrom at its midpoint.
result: 0.85 angstrom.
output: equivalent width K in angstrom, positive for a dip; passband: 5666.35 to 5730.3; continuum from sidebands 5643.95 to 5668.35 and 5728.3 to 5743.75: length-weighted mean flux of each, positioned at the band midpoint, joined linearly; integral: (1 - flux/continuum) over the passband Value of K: 1.3 angstrom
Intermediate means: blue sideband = 26.1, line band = 25.6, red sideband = 26.2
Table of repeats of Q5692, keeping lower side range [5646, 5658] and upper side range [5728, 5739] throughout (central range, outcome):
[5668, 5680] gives 0.1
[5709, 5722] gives 0.6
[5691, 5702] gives 0.2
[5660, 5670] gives 0.3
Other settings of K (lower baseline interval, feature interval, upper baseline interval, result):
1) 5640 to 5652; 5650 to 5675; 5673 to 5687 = 0.62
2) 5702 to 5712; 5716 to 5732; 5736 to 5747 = -0.71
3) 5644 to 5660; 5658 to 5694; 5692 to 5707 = 0.23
